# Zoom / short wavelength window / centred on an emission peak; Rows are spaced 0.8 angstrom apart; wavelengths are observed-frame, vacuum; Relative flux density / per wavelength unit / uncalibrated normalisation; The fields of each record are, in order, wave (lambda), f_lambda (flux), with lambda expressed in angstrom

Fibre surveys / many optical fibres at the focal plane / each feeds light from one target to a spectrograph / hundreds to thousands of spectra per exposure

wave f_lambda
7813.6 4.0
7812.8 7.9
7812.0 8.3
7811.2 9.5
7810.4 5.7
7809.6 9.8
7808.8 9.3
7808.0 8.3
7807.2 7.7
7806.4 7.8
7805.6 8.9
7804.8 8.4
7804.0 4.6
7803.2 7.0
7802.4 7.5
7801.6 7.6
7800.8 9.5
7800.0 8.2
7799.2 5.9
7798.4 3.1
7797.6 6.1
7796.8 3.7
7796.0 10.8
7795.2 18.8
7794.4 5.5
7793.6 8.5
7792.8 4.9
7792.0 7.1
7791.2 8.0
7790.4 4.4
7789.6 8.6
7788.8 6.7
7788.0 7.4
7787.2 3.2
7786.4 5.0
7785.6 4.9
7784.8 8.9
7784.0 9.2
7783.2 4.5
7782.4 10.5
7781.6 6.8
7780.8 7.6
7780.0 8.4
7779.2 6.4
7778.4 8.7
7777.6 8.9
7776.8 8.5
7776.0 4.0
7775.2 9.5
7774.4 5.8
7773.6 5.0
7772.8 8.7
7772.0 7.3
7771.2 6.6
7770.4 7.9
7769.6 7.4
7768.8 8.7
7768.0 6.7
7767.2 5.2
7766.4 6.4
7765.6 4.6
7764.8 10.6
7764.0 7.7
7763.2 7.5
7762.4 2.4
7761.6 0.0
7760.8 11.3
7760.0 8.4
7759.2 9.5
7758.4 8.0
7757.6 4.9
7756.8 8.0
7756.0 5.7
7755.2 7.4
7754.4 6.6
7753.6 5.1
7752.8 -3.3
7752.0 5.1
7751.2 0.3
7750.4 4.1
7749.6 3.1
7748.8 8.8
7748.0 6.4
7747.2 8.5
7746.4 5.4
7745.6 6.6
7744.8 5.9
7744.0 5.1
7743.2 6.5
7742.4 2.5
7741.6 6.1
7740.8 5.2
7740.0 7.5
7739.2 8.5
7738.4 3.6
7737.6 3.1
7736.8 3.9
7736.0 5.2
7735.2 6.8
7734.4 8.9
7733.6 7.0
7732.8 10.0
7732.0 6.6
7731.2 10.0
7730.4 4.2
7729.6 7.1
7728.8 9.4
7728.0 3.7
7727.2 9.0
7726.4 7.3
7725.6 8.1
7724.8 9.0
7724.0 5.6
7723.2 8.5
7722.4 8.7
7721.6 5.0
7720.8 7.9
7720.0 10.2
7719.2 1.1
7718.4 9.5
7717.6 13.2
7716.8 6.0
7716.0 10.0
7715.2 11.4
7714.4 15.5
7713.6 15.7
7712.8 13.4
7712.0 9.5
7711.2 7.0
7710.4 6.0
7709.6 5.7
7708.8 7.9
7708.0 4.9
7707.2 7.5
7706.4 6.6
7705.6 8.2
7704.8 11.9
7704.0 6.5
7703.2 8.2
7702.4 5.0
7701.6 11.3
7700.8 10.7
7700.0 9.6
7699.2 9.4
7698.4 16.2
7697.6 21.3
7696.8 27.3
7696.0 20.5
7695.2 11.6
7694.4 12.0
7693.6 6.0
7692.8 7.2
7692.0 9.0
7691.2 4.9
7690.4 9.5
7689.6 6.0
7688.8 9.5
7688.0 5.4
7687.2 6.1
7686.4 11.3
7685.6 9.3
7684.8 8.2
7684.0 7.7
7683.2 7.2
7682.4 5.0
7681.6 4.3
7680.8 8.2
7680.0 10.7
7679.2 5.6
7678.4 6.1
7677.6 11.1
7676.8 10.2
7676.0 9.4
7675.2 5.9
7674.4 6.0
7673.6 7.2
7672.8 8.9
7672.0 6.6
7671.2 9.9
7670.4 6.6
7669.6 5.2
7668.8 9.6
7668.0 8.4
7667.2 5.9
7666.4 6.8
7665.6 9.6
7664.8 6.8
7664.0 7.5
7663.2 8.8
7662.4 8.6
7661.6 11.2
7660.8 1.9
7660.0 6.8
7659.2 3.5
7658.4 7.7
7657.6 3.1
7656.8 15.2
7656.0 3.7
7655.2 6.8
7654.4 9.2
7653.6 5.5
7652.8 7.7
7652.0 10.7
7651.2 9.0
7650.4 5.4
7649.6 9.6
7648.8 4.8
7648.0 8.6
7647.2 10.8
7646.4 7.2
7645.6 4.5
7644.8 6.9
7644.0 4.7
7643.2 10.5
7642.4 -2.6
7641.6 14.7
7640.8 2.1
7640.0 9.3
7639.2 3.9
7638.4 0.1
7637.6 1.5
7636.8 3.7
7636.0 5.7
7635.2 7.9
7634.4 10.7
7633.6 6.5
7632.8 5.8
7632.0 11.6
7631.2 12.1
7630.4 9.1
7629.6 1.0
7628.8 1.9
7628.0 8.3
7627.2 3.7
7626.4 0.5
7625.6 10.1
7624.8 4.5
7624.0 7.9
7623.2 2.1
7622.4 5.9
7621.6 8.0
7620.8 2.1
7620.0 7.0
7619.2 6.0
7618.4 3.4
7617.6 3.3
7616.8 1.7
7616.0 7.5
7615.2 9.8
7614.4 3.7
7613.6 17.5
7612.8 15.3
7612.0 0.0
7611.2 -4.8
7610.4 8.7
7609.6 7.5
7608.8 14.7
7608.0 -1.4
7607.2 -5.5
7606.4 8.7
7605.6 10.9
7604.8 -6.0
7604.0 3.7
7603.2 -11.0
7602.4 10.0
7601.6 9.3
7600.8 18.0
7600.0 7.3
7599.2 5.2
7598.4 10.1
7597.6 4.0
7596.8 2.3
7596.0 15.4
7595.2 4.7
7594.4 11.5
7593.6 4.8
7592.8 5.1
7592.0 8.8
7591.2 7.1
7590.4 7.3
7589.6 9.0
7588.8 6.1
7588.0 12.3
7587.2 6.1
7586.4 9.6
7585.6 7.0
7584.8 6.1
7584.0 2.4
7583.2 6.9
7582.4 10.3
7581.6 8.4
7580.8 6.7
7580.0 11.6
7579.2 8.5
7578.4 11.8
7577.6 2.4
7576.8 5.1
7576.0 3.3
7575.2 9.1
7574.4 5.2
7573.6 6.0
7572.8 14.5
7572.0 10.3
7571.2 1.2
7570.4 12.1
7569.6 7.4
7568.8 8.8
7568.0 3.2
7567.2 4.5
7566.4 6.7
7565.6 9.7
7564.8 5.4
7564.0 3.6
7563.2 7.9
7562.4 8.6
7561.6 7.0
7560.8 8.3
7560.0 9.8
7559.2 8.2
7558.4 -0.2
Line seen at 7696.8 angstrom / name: [S II] 6716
